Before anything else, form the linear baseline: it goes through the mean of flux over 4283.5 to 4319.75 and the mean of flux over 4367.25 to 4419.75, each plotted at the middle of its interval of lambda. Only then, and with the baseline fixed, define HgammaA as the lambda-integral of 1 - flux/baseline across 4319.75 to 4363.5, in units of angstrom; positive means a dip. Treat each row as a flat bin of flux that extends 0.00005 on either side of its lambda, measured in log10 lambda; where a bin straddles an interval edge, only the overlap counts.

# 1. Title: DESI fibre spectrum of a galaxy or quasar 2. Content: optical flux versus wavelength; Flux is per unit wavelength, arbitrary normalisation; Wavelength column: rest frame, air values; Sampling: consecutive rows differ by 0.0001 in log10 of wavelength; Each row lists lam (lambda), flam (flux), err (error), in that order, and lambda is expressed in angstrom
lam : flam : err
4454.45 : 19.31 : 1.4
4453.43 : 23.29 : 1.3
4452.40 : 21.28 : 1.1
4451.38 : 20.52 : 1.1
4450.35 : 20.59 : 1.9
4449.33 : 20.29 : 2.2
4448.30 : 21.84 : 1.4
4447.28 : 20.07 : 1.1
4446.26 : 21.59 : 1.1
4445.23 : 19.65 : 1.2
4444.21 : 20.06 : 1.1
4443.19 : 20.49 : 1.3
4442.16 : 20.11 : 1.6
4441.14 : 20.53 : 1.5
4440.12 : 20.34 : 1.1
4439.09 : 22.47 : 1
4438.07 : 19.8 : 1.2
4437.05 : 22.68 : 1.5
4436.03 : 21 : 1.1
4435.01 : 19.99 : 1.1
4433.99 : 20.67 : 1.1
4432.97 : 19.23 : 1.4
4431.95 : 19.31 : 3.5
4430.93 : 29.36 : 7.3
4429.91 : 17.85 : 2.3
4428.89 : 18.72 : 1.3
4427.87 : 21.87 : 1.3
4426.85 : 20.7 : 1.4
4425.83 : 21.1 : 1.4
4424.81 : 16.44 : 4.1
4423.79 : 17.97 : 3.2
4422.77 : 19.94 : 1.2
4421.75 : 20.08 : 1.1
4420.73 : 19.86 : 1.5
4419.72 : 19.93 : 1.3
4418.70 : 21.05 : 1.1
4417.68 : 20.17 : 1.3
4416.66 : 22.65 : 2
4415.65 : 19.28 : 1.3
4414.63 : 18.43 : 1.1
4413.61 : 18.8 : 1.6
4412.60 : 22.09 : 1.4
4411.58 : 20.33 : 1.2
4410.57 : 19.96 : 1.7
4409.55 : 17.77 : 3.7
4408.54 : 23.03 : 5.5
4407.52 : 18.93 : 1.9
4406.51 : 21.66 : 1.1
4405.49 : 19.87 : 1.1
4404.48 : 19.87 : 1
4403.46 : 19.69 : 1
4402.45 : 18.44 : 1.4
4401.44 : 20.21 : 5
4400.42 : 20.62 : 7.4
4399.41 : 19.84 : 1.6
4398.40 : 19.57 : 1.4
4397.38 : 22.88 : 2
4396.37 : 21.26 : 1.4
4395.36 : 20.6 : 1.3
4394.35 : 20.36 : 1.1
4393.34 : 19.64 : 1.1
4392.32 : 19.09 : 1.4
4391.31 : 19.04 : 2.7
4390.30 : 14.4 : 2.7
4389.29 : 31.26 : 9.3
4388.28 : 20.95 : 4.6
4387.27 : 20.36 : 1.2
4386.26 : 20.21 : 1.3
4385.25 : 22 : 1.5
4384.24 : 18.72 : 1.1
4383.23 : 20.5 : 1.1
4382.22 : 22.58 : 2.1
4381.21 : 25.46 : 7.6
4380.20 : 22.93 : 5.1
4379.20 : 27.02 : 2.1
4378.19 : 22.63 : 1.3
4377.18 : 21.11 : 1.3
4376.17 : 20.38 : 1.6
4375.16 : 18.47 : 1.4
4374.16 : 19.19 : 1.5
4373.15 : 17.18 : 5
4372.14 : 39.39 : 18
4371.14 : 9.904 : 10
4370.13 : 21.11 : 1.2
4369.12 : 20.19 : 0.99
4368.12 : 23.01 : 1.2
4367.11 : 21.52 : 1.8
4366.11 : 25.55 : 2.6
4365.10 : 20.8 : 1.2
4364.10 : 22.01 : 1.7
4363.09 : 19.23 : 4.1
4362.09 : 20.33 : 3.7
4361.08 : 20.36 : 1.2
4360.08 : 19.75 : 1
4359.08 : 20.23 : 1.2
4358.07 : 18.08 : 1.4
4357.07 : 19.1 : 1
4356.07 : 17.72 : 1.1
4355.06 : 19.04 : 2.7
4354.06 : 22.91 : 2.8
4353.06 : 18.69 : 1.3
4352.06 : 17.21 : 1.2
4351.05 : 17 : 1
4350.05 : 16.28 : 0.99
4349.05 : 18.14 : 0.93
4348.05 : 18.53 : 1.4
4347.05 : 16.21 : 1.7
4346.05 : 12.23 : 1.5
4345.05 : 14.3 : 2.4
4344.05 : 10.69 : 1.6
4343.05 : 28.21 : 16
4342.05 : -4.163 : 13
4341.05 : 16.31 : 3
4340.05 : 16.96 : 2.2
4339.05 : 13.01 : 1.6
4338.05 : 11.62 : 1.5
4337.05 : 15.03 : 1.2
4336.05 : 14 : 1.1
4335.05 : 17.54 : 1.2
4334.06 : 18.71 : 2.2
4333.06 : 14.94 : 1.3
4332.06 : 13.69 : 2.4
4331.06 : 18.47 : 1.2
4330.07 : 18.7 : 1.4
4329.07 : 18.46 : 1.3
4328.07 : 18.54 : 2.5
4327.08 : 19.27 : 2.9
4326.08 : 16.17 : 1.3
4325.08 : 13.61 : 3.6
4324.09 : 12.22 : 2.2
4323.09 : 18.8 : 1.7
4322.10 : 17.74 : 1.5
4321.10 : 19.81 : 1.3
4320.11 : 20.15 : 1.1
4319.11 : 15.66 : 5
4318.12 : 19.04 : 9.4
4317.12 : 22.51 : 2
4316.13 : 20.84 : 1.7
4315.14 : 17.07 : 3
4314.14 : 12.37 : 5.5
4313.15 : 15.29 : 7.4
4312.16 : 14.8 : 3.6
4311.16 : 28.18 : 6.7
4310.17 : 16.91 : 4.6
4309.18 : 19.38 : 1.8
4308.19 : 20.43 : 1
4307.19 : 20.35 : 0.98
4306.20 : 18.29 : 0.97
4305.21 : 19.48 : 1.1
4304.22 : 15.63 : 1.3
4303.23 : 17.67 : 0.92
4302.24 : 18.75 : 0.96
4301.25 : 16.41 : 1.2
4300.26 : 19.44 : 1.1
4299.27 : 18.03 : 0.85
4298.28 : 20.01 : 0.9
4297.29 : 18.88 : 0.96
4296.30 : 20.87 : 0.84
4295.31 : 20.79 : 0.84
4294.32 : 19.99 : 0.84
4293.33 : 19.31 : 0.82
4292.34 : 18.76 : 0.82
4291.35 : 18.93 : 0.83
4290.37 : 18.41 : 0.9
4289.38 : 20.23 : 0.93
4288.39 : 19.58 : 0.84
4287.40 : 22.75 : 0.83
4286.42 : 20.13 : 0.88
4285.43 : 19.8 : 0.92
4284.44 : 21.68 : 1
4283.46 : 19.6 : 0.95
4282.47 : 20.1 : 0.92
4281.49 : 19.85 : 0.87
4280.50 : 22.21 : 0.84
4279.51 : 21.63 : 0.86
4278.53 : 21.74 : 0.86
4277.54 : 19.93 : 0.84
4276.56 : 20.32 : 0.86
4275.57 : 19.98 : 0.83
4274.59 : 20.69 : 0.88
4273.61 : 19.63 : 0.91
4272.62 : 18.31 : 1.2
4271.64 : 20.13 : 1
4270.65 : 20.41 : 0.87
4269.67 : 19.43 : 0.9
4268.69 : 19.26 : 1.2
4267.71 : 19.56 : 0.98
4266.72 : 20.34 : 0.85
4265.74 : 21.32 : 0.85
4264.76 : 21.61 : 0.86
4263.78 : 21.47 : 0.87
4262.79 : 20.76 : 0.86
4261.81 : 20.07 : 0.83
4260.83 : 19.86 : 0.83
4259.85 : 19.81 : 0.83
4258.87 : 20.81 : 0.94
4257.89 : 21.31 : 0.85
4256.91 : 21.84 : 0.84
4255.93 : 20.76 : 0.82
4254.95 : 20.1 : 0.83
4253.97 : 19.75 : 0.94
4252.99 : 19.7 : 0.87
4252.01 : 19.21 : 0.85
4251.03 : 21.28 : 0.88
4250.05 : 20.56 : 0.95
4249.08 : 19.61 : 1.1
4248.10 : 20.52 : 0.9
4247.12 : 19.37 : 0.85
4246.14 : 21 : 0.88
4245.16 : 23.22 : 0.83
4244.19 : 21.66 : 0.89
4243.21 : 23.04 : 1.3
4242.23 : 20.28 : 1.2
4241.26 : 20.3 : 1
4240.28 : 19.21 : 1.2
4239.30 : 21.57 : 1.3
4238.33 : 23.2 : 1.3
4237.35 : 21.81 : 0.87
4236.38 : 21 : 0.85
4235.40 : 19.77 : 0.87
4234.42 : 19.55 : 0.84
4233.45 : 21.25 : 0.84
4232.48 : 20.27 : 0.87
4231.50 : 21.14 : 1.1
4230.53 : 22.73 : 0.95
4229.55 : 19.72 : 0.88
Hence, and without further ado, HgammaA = 6.54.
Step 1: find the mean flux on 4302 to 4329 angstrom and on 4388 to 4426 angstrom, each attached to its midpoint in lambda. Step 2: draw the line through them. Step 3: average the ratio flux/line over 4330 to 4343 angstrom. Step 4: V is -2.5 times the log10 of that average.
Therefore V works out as 0.265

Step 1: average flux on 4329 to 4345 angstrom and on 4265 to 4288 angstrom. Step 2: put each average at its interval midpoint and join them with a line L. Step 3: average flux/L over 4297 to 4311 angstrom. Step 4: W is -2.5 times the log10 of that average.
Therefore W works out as -0.05 mag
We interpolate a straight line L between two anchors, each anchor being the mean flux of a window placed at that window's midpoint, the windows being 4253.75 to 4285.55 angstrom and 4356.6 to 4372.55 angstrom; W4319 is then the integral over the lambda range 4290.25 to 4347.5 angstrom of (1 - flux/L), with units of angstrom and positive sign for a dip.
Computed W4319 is 9.7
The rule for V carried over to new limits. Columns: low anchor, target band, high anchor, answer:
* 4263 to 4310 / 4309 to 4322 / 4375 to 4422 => 0.083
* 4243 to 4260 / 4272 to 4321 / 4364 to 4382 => 0.098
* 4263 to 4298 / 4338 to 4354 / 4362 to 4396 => 0.338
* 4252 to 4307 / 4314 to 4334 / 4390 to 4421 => 0.142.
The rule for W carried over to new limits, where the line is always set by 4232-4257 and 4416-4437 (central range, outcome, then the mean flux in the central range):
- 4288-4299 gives 0.06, 19.6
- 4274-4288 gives 0.00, 20.7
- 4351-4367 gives 0.03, 20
